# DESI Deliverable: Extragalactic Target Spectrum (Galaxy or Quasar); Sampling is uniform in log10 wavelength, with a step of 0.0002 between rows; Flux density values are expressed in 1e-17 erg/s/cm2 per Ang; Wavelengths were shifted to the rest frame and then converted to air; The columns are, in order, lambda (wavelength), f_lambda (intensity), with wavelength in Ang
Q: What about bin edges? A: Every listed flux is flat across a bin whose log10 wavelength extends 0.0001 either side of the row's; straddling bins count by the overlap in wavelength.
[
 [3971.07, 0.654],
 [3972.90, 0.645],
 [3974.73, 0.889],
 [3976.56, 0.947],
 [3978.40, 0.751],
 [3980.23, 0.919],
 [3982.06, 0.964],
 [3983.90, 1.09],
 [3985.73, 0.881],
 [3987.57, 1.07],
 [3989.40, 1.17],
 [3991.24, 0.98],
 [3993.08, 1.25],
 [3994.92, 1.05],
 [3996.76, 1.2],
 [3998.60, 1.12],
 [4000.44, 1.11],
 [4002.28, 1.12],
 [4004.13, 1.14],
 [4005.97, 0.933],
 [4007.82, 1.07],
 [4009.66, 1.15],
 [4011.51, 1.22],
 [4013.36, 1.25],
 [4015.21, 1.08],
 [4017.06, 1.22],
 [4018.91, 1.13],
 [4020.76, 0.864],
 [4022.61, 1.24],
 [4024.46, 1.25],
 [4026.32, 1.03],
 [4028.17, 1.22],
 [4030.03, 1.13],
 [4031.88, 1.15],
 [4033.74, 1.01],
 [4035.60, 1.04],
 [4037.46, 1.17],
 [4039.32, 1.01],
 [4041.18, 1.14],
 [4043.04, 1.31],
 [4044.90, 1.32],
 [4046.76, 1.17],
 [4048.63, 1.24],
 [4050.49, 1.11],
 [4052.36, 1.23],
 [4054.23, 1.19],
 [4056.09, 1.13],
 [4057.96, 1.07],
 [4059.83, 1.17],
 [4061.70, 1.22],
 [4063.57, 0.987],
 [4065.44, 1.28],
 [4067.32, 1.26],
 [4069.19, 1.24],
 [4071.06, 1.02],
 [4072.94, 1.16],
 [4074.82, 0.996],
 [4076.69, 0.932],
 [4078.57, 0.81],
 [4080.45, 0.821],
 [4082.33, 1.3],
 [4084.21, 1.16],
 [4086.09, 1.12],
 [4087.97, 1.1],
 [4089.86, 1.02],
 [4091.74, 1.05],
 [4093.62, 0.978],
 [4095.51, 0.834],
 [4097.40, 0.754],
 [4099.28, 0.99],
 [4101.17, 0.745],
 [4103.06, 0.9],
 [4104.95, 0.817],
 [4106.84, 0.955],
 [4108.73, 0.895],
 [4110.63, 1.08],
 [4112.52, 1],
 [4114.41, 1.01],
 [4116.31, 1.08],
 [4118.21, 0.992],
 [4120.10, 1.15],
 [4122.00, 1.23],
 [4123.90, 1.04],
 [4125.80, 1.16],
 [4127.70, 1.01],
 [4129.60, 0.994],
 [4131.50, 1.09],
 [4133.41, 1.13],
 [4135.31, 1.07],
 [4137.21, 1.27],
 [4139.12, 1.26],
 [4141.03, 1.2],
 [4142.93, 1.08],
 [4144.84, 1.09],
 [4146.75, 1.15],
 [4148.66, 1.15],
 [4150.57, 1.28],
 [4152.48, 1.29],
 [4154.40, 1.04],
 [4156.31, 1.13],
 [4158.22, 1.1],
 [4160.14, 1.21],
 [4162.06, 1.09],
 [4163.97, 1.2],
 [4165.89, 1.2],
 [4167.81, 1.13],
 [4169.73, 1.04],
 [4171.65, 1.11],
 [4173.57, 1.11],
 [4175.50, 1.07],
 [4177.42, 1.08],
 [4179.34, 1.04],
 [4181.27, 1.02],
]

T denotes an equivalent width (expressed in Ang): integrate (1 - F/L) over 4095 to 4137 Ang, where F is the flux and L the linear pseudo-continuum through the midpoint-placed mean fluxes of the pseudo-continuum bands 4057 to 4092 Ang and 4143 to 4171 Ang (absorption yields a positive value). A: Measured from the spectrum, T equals 4.4 Ang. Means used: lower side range 1.09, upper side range 1.15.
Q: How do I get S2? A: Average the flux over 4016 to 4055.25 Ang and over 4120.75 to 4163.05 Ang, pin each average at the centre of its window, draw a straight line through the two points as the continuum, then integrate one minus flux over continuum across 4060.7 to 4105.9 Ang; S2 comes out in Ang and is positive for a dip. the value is 5.0 Ang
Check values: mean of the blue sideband 1.15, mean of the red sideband 1.14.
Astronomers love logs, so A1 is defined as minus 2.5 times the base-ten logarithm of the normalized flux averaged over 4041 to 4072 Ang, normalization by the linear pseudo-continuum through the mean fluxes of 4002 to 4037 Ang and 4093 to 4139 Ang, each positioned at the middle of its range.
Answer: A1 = -0.10 mag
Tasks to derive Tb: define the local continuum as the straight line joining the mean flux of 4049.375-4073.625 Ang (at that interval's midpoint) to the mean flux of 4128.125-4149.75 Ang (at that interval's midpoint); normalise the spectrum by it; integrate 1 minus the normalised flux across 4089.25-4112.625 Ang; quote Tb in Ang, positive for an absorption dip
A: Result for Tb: 4.6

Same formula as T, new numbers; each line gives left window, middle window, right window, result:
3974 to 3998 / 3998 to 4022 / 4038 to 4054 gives -0.56 Ang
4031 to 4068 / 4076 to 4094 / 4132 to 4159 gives 1.98 Ang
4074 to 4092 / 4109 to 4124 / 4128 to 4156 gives 0.41 Ang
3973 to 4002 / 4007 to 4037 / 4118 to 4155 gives -2.41 Ang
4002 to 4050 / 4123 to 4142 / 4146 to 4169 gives 0.59 Ang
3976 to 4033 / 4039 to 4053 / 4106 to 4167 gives -1.31 Ang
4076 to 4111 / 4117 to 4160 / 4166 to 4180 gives -4.14 Ang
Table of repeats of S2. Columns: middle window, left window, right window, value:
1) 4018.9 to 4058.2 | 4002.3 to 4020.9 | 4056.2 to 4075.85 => -0.61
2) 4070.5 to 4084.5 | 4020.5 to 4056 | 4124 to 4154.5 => 1.59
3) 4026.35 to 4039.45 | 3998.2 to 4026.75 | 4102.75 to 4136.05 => 0.01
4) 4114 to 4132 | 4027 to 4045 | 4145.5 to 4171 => 1.13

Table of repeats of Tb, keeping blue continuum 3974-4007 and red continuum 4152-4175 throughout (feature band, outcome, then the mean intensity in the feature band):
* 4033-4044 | -0.6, 1.12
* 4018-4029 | -0.7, 1.12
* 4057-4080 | -0.3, 1.09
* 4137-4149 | -0.5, 1.17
